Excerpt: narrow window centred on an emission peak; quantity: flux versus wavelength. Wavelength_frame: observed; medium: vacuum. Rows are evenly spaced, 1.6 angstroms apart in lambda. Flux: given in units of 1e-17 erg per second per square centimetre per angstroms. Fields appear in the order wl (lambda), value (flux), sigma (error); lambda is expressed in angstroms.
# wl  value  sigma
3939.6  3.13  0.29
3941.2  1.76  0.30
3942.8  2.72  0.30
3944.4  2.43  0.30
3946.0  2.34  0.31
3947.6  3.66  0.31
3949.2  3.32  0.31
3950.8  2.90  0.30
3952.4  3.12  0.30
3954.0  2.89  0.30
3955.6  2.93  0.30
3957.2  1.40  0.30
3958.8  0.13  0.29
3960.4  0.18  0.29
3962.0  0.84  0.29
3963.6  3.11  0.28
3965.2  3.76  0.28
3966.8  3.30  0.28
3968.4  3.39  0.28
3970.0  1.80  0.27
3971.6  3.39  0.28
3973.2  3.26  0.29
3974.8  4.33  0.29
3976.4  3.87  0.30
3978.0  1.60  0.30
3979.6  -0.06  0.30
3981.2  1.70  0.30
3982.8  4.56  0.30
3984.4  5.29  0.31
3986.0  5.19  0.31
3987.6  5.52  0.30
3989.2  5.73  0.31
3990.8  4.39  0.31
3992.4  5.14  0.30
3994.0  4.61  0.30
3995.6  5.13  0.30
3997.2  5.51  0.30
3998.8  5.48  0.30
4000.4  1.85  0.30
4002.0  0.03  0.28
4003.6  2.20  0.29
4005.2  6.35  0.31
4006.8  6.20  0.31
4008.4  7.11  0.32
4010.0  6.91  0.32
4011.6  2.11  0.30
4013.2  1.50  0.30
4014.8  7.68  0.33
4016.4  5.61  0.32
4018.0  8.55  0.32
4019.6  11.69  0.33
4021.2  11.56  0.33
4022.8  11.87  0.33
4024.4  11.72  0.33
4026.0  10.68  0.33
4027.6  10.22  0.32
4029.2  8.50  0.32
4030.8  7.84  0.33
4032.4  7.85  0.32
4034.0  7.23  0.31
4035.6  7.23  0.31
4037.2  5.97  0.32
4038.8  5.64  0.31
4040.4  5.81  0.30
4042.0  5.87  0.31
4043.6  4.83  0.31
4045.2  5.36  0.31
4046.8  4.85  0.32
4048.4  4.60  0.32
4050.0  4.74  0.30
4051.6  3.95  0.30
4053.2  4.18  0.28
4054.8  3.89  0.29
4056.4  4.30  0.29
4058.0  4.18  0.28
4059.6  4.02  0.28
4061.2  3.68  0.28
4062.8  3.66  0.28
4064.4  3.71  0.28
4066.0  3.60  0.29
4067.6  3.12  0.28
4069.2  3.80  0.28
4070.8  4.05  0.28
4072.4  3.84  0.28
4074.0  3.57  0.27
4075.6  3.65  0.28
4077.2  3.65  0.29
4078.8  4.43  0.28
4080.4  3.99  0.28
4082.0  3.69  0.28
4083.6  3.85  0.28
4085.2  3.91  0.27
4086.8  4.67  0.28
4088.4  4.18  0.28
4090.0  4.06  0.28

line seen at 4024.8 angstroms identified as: Lyman alpha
